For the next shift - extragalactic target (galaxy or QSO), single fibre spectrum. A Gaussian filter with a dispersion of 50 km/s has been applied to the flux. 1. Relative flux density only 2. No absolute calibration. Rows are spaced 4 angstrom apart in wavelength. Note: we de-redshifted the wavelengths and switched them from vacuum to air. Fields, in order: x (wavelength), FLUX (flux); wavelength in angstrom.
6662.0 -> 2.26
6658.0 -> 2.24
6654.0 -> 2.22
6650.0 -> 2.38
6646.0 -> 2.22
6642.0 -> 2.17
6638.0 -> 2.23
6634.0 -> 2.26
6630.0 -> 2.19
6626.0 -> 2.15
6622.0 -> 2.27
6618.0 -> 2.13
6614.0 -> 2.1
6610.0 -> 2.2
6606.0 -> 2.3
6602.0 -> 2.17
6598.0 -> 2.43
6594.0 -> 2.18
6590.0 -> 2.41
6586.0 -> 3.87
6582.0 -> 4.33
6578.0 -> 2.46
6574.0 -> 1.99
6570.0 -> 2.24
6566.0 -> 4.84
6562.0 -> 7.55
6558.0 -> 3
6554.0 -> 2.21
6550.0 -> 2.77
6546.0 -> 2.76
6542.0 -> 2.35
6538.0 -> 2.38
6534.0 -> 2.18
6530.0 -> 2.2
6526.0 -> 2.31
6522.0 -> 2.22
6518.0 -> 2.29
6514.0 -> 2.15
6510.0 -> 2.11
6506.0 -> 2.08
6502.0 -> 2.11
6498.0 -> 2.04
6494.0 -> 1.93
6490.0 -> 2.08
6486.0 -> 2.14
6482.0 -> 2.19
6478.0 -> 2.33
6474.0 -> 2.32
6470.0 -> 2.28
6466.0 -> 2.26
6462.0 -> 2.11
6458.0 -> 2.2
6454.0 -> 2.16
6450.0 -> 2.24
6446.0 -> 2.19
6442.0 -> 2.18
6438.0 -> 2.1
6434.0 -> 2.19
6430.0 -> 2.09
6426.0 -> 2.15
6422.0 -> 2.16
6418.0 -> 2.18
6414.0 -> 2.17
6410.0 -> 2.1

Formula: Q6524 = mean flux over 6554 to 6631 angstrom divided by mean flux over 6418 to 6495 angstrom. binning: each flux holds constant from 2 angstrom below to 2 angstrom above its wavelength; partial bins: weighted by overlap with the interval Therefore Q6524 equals 1.32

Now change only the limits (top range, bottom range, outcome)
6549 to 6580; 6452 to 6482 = 1.52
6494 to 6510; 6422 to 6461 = 0.95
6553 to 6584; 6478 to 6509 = 1.73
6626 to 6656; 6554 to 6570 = 0.51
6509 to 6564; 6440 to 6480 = 1.24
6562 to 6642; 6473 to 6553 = 1.19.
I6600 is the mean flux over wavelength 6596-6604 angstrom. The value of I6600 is 2.3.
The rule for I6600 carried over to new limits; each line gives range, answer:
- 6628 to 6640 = 2.23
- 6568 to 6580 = 2.23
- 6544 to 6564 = 3.66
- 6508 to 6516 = 2.13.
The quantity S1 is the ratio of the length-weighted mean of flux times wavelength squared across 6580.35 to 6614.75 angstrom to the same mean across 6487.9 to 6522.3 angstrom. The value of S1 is 1.3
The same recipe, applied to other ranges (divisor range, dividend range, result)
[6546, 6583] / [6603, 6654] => 0.66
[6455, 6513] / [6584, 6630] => 1.14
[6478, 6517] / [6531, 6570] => 1.57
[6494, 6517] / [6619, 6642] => 1.10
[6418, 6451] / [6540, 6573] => 1.64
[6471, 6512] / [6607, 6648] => 1.07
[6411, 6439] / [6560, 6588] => 1.90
